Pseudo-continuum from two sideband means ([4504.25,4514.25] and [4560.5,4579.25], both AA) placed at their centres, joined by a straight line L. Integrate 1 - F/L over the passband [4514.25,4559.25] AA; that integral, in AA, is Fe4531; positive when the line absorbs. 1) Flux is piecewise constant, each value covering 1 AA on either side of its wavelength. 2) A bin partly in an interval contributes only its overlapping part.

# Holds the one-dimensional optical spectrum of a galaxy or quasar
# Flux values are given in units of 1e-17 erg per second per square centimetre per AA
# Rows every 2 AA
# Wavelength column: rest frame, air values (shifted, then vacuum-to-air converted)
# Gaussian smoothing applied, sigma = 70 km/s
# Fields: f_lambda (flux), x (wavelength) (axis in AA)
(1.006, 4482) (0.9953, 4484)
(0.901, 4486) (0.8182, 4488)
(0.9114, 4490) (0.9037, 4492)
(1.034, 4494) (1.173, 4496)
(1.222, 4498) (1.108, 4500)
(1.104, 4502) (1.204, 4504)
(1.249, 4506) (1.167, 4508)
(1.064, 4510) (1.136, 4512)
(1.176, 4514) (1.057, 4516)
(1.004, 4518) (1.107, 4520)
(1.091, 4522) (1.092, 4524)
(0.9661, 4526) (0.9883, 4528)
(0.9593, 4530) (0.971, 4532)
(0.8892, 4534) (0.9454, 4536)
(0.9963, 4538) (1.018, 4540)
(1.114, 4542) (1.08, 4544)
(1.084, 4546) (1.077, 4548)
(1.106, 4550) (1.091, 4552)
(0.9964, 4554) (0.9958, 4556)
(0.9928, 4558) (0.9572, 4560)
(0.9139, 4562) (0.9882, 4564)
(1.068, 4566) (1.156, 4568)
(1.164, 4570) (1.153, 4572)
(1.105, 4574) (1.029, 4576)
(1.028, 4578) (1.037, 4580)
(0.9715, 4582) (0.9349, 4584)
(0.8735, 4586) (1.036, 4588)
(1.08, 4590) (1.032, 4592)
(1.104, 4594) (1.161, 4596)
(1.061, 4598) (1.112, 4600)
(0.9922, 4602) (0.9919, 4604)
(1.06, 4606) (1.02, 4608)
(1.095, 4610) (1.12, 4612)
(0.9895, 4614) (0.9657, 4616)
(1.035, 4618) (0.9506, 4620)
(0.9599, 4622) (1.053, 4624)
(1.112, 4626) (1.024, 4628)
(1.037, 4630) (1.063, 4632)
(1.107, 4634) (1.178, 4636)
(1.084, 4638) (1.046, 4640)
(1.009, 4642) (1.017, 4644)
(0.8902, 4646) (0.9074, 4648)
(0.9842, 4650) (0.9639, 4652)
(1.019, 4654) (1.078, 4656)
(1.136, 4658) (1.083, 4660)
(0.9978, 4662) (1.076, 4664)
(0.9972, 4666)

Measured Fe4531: 3.47 AA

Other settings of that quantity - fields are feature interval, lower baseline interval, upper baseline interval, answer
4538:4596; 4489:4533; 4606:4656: 0.57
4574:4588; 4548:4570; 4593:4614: 0.79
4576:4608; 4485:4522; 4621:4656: 0.40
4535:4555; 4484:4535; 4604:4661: -0.09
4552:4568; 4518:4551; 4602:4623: 0.33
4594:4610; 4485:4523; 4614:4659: -0.34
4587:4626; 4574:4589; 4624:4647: -0.92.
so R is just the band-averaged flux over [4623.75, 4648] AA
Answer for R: 1.05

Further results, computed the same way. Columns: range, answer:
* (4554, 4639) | 1.04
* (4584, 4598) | 1.04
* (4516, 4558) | 1.03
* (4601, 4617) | 1.03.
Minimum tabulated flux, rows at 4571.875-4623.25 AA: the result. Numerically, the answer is 0.8735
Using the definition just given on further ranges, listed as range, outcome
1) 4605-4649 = 0.8902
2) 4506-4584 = 0.8892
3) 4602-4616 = 0.9657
